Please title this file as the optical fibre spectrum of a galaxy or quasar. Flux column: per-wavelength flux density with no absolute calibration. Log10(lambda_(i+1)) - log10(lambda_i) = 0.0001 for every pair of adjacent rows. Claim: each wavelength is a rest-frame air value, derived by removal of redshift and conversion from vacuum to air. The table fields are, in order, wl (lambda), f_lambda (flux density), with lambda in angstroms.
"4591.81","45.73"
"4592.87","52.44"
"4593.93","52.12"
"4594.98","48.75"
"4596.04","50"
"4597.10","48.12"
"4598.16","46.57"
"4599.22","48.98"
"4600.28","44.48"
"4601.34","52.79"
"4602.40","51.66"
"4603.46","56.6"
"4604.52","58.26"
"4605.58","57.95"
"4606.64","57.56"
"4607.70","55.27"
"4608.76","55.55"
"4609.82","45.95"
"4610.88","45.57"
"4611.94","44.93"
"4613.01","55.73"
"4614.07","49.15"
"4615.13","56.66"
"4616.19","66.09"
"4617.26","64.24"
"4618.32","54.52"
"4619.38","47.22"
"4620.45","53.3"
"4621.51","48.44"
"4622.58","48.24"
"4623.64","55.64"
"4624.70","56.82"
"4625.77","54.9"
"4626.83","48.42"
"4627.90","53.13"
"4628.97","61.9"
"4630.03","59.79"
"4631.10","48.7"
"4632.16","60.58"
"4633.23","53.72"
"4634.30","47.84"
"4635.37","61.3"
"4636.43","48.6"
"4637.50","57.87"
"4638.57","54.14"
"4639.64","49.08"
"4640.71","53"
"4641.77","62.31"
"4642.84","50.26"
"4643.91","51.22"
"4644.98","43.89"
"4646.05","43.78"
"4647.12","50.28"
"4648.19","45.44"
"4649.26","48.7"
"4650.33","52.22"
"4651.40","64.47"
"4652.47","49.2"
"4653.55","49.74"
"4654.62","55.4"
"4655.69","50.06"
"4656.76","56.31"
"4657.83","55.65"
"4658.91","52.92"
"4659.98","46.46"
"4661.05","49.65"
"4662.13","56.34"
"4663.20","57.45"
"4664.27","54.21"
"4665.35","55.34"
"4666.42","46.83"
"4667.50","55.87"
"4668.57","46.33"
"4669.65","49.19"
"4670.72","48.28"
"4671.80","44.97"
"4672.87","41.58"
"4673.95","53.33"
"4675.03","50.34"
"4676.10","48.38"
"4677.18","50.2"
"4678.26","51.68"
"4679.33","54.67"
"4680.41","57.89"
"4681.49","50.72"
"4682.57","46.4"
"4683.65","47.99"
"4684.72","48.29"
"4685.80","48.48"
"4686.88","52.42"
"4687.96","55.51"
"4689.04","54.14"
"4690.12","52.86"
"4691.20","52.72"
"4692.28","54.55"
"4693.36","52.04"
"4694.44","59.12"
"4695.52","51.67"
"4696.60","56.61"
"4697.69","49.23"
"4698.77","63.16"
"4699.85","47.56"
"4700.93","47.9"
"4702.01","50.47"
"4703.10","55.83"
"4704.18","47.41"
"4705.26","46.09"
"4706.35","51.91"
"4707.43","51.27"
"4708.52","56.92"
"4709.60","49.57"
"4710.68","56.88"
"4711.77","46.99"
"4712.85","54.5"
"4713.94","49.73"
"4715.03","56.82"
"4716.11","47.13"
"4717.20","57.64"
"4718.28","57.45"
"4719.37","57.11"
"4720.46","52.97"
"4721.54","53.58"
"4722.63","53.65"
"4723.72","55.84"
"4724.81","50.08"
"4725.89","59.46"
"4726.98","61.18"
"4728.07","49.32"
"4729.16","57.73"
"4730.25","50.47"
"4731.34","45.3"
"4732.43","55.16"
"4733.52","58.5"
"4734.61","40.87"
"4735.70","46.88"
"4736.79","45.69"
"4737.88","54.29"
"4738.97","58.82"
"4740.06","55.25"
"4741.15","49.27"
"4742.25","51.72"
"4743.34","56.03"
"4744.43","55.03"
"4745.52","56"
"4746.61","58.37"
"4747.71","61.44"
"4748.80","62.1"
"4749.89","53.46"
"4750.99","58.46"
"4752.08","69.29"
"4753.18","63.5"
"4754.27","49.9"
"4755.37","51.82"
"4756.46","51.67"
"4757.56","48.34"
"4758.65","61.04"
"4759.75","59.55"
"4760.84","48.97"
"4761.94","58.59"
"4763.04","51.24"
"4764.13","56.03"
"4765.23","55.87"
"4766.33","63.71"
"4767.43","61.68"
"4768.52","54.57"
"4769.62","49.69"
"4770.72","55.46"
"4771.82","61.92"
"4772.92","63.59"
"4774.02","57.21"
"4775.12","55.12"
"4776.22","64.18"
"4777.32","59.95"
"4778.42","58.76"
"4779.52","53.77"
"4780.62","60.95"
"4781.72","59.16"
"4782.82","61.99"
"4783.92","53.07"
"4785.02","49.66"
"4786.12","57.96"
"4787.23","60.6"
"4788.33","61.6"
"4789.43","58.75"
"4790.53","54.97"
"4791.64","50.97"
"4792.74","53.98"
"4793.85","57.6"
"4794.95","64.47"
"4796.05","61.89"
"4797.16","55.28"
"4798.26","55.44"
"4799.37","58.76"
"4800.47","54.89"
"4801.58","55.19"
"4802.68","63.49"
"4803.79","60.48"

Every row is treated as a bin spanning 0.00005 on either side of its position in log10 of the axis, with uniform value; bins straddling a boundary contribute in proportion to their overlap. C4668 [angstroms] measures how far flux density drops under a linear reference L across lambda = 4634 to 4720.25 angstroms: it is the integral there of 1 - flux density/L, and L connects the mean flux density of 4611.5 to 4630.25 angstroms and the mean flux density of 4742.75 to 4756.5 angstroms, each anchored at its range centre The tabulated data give 5.9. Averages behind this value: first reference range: 54.3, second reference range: 57.7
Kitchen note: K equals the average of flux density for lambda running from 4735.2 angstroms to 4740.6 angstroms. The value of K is 52.3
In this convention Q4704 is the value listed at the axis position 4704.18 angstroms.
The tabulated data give 47.41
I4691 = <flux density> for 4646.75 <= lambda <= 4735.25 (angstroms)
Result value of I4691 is 52.2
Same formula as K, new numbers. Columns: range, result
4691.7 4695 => 55.2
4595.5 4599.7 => 48.3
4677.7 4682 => 53.7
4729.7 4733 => 50.3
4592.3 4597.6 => 50.3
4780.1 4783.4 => 60.7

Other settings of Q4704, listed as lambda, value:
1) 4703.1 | 55.83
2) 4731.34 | 45.3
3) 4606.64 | 57.56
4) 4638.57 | 54.14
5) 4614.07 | 49.15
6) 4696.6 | 56.61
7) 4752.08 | 69.29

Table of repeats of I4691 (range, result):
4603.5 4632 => 54.1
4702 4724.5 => 52.9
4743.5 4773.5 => 57.1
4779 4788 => 57.3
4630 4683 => 51.8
